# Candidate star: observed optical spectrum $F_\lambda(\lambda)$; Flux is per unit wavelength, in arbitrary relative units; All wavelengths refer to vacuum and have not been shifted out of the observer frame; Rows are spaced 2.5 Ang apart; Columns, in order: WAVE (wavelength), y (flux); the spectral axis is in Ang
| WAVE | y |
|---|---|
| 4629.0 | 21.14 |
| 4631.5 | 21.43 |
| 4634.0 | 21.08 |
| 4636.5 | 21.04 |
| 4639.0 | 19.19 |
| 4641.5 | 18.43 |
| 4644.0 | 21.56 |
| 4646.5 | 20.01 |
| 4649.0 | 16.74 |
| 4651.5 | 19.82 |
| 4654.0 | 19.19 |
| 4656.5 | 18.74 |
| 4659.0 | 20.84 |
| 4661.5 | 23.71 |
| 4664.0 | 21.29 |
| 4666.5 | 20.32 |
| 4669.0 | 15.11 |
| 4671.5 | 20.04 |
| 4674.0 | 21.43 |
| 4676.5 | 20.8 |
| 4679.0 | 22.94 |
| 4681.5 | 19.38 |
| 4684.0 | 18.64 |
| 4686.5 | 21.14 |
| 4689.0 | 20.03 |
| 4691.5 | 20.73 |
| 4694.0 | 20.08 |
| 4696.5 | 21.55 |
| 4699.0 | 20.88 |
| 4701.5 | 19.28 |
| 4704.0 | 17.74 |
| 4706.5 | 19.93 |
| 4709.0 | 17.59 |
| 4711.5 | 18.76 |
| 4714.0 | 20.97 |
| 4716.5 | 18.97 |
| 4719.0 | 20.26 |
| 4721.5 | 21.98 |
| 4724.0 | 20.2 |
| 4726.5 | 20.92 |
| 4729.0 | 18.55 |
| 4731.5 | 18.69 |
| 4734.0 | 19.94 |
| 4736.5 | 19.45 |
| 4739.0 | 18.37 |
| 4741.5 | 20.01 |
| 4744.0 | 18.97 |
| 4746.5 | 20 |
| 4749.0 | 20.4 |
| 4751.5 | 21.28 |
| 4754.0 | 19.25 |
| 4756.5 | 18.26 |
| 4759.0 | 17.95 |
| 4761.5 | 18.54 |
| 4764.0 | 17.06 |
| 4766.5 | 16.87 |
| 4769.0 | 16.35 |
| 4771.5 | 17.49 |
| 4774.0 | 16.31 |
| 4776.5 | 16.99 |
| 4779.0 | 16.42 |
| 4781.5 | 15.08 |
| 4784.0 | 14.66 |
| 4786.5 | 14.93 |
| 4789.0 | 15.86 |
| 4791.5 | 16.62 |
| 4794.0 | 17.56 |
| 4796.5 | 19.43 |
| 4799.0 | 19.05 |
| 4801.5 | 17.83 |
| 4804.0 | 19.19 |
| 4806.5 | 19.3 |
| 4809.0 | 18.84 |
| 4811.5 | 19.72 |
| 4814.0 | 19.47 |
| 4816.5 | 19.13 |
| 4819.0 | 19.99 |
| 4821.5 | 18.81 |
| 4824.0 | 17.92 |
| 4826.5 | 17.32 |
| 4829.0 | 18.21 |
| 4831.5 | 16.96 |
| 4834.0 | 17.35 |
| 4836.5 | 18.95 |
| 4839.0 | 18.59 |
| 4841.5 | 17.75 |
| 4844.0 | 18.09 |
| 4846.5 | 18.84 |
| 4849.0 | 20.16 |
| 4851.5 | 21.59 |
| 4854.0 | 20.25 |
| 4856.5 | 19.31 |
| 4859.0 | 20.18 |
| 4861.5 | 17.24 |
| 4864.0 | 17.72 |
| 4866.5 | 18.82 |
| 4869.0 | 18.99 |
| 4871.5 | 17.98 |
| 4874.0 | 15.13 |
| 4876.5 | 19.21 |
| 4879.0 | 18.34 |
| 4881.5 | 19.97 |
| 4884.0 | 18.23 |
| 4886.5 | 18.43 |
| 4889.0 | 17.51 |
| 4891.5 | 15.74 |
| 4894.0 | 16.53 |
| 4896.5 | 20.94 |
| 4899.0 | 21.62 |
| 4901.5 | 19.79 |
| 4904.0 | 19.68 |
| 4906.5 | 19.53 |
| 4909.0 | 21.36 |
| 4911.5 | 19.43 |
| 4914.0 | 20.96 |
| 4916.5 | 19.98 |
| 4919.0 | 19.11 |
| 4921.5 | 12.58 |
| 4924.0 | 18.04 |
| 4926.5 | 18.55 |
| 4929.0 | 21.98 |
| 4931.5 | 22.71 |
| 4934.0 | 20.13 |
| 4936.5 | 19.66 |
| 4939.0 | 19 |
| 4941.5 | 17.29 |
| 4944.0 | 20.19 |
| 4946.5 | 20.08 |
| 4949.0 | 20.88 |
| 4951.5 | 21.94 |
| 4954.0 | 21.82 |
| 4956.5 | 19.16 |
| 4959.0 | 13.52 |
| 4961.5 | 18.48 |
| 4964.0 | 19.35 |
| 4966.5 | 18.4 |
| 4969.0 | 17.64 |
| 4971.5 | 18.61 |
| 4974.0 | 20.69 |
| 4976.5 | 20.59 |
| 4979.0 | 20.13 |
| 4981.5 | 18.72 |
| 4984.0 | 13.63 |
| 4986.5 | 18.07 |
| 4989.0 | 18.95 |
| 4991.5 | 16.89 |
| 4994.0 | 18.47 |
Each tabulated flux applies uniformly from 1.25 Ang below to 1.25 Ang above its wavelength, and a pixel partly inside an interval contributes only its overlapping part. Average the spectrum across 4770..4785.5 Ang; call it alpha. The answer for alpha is 16.1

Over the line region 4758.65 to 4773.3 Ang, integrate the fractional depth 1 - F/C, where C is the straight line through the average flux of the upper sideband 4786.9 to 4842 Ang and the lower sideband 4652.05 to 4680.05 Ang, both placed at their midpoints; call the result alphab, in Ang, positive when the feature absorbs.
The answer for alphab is 1.3 Ang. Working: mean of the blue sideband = 20.4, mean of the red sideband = 18.3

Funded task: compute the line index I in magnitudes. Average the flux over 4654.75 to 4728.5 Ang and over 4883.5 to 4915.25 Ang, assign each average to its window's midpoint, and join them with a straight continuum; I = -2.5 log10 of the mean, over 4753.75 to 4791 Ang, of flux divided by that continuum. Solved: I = 0.182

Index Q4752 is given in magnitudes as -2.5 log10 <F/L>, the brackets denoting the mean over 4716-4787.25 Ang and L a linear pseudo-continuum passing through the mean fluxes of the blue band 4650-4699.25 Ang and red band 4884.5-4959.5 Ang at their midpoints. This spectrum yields 0.09 mag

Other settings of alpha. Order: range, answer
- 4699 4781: 18.9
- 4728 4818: 18.2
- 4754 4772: 17.6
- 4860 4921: 18.8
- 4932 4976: 19.3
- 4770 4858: 18.1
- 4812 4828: 18.8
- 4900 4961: 19.5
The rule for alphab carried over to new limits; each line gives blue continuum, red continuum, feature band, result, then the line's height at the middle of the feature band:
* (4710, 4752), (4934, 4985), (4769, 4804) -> 4.95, 19.6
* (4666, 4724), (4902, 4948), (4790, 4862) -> 3.37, 19.7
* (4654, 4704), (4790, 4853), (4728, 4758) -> 0.18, 19.5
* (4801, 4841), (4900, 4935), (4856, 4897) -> 2.08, 19.2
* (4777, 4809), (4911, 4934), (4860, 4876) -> 0.58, 18.4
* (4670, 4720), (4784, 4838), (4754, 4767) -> 0.71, 19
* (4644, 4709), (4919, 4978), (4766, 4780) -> 2.11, 19.7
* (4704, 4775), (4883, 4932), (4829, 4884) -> 1.30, 19.1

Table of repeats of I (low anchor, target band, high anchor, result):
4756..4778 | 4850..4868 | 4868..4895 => -0.09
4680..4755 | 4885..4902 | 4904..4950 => 0.06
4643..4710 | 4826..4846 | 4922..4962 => 0.10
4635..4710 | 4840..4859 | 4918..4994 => -0.01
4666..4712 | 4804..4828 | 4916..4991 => 0.03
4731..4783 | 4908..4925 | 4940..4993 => 0.00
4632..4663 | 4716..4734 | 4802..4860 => -0.02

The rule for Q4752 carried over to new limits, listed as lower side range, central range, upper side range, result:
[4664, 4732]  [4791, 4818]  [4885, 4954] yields 0.05 mag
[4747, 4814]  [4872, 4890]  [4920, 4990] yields 0.02 mag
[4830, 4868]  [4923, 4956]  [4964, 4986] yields -0.09 mag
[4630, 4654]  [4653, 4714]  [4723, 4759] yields -0.02 mag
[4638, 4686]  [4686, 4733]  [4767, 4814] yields -0.05 mag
